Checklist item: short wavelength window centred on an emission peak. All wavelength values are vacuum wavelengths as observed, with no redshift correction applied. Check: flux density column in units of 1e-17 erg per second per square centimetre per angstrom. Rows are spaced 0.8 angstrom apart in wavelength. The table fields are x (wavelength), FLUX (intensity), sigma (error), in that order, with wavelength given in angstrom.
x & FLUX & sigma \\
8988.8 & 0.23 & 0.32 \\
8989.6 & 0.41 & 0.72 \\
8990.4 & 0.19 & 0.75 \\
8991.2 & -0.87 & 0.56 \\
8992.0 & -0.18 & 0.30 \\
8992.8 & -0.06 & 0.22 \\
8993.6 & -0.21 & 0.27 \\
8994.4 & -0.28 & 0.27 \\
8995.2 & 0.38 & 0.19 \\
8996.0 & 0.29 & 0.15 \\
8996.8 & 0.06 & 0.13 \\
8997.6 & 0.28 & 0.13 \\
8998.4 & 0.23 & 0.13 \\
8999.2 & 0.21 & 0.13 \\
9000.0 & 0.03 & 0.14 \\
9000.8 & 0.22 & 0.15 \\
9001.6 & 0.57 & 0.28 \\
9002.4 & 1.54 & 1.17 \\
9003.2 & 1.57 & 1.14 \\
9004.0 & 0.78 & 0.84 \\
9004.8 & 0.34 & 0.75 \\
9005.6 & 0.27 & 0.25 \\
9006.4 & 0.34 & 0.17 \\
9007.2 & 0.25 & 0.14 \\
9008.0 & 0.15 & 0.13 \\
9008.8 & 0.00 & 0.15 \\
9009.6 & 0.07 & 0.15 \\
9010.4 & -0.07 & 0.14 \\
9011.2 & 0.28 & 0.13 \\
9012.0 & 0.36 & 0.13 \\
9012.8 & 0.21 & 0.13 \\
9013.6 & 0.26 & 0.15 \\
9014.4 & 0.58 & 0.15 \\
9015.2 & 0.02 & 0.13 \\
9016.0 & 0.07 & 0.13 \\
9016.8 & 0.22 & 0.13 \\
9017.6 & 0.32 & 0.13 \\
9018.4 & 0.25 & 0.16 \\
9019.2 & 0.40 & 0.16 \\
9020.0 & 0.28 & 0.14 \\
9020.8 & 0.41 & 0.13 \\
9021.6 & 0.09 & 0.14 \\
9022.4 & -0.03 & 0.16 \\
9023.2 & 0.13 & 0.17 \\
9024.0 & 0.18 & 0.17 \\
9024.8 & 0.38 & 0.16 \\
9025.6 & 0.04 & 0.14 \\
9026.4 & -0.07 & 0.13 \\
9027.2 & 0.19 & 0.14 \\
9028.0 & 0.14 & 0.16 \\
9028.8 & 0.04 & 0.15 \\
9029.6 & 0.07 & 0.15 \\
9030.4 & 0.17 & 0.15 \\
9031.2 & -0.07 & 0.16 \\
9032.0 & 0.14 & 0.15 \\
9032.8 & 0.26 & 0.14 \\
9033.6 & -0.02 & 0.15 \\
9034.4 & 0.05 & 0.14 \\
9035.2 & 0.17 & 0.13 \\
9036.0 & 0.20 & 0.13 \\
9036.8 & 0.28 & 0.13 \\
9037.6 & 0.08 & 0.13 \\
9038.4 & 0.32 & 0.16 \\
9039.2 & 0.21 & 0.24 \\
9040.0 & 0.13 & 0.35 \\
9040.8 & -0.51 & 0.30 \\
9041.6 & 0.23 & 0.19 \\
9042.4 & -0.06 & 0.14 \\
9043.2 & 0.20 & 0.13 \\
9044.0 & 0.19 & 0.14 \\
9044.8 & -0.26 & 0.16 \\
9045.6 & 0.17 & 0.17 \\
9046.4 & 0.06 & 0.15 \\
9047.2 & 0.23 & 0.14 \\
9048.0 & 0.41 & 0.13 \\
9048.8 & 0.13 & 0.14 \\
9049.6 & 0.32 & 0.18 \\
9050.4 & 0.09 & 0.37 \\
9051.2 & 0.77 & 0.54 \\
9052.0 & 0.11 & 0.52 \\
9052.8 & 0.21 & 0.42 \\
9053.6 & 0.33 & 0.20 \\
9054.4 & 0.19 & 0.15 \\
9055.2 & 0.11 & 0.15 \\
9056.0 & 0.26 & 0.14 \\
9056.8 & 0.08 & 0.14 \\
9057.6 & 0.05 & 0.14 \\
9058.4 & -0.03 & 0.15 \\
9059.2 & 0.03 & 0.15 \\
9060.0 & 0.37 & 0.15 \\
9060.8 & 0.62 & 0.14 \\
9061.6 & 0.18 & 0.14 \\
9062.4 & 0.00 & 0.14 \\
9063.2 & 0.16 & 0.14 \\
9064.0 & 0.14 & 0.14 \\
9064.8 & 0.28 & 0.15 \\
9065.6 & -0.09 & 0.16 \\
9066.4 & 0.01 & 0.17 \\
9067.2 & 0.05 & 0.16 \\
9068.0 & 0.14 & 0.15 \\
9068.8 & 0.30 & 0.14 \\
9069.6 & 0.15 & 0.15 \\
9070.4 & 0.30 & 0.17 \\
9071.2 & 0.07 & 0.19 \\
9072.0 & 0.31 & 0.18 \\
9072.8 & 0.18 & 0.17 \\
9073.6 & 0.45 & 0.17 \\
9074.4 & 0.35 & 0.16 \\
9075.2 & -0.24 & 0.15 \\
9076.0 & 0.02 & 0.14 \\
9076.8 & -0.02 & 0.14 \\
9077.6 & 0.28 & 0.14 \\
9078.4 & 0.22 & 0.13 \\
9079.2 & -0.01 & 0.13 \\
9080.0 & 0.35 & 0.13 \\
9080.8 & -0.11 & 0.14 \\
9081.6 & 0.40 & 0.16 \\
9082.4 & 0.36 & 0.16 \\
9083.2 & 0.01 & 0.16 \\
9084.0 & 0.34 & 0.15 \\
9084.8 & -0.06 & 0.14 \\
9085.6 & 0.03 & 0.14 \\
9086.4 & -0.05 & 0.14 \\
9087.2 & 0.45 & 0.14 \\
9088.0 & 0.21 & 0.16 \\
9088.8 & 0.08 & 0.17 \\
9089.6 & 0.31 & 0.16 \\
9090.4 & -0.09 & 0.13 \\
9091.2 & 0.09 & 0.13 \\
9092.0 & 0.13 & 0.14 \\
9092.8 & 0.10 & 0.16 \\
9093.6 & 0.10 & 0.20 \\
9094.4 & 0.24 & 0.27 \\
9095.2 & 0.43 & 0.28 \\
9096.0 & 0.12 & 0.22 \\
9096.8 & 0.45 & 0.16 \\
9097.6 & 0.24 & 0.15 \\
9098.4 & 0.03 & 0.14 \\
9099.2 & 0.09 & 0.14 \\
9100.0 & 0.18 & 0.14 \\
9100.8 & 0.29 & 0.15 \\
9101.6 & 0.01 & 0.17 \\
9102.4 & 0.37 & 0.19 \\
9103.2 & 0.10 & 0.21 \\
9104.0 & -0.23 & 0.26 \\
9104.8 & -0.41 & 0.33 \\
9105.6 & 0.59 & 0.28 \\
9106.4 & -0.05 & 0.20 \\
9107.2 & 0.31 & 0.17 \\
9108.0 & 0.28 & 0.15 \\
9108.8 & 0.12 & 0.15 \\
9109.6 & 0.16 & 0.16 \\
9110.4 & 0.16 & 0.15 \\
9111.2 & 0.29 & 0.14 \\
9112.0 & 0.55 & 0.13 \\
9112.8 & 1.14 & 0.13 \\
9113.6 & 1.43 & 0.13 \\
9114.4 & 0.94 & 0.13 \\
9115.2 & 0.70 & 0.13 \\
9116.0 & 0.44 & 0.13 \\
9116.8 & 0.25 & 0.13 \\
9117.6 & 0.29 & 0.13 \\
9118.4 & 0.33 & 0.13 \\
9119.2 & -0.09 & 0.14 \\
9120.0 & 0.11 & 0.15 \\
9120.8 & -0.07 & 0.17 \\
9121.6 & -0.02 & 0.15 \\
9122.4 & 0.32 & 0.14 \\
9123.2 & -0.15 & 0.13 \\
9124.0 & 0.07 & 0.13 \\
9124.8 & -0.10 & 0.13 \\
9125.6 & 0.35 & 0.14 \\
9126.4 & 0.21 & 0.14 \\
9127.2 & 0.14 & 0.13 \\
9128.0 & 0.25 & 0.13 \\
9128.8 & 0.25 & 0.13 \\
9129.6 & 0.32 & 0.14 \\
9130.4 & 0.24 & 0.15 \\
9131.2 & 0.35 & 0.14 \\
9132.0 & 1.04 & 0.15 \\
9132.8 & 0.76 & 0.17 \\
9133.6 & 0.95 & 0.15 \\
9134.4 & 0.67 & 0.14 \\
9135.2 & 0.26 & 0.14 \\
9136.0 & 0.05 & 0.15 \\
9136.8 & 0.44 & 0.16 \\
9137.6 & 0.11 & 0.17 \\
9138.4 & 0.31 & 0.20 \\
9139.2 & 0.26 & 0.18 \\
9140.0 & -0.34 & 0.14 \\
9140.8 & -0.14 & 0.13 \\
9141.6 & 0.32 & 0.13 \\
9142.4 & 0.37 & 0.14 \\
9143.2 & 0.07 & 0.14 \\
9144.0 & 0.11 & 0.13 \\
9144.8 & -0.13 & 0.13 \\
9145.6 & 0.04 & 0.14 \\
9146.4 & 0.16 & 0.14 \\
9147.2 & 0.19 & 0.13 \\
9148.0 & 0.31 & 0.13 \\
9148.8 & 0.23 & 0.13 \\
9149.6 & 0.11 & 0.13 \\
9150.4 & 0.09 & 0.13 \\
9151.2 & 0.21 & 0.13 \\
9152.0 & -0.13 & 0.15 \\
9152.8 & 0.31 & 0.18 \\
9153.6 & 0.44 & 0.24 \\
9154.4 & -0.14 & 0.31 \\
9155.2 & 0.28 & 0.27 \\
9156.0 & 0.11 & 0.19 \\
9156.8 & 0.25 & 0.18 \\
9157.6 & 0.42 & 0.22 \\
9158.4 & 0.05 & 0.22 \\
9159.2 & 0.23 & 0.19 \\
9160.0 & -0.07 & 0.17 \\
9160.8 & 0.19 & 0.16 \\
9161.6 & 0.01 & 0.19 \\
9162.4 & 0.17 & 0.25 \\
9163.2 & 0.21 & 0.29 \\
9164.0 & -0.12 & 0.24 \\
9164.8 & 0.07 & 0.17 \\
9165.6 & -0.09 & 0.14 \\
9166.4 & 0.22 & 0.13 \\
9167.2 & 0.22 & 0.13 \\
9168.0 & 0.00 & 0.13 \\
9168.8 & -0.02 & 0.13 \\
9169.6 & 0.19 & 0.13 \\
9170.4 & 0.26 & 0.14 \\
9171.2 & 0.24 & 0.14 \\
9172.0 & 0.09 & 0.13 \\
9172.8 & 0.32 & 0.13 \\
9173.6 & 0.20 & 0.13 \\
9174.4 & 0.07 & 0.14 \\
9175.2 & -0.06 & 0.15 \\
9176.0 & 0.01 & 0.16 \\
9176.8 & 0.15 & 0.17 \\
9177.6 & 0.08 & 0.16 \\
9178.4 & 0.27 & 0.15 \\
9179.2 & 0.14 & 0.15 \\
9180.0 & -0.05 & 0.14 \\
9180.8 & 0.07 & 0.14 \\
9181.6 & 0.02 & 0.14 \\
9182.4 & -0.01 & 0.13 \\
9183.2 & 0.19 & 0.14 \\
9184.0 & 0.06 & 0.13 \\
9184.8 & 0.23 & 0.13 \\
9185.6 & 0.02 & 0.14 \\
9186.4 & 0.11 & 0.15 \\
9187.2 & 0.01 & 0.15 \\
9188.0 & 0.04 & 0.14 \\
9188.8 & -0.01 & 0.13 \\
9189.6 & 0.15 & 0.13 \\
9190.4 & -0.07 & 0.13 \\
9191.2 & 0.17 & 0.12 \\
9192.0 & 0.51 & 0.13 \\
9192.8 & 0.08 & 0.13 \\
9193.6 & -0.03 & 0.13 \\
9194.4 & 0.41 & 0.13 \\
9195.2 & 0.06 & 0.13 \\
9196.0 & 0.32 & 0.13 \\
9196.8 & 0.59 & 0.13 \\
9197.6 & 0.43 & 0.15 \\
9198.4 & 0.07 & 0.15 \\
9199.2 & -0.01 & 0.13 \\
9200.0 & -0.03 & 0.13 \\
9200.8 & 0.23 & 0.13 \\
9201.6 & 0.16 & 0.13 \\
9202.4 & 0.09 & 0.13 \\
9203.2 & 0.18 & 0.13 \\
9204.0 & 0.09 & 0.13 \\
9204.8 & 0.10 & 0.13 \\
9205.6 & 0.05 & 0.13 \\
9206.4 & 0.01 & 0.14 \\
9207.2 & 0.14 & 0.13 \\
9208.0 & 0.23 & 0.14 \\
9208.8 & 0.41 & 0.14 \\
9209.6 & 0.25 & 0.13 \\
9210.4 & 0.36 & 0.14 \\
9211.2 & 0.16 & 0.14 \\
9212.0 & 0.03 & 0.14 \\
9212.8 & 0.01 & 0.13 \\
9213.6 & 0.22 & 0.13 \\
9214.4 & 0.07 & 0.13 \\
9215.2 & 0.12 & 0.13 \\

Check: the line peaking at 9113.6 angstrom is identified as [S II]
